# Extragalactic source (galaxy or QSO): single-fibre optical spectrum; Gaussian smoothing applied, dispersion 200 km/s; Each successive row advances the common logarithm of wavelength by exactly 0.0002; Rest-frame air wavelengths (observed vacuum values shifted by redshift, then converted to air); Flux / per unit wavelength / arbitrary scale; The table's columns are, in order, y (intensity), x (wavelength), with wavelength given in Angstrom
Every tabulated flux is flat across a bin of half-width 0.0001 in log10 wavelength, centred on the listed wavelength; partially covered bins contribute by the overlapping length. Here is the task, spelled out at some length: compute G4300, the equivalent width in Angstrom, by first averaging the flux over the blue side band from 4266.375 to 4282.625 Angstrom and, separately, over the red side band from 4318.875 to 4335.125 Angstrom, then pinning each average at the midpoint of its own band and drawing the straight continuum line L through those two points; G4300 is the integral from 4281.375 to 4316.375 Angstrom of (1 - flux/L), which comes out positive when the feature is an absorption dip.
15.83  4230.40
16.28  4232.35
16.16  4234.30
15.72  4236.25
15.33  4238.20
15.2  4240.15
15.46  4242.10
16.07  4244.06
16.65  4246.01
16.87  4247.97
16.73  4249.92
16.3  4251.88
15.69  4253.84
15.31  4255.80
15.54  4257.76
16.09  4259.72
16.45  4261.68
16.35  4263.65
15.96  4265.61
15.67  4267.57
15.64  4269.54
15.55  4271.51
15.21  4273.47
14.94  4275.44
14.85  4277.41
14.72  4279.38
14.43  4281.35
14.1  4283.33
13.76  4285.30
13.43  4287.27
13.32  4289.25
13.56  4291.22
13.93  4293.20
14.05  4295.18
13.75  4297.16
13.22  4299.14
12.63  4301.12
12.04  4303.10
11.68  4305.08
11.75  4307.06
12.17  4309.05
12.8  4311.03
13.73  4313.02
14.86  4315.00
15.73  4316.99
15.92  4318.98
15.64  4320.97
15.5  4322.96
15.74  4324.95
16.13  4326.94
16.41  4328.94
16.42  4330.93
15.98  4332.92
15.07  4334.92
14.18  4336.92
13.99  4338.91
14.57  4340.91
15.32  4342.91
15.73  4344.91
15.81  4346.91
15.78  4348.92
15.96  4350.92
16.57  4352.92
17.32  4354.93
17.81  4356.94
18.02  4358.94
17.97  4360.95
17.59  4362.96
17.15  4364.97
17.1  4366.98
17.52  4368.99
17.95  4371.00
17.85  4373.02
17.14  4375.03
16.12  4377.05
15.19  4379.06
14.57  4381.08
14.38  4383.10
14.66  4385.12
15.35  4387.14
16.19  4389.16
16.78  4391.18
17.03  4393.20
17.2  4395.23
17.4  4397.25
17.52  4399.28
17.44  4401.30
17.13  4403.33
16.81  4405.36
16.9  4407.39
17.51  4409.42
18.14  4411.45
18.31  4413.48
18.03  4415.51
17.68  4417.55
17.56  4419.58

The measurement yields 5.0 Angstrom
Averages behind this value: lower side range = 15.1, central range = 13.3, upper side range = 15.9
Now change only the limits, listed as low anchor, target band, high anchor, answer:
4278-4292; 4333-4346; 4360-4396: 0.5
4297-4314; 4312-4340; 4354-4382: -2.7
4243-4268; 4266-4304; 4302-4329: 2.6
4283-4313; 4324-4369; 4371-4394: -4.5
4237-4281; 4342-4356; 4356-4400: 0.4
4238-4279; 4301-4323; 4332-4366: 3.2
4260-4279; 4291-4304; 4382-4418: 2.1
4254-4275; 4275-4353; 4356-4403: 8.3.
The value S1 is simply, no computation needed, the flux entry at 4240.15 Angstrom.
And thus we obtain 15.2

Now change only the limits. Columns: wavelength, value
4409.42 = 17.51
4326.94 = 16.13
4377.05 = 16.12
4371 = 17.95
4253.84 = 15.69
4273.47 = 15.21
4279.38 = 14.72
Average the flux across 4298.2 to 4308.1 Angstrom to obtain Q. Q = 12.3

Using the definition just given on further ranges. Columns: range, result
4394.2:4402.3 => 17.4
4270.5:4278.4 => 15.1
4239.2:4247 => 15.8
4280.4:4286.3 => 14.1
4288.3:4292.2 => 13.5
